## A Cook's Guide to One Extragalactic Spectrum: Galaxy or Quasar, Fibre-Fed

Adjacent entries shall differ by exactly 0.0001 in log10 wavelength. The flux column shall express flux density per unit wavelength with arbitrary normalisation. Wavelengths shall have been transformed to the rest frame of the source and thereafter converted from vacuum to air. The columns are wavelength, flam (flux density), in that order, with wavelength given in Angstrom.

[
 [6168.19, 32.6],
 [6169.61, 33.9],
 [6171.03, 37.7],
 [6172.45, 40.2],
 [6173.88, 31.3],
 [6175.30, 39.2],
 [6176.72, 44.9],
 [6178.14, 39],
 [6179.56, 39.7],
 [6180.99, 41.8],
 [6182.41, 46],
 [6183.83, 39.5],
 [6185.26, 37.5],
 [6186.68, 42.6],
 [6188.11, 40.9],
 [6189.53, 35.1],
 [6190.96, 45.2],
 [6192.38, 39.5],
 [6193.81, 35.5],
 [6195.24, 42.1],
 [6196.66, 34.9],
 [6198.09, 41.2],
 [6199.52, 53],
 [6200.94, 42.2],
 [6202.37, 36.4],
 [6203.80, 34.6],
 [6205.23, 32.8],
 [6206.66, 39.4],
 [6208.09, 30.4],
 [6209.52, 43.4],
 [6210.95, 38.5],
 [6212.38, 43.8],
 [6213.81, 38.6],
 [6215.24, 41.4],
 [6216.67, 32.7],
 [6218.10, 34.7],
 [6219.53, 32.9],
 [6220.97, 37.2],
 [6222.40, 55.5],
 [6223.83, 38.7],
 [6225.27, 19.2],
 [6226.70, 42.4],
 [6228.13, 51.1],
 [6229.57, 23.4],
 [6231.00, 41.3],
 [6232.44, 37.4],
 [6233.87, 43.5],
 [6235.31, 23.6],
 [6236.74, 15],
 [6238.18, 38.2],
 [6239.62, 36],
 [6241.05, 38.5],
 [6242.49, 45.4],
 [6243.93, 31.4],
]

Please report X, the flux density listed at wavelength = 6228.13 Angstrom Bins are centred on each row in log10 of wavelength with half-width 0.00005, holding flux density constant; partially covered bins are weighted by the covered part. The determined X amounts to 51.1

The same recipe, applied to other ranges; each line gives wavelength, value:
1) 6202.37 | 36.4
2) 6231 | 41.3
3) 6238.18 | 38.2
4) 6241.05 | 38.5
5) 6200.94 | 42.2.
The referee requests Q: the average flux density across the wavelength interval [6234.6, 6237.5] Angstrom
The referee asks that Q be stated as 19.6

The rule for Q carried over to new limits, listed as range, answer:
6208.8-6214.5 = 41.1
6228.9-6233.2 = 34.3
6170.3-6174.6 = 36.4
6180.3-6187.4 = 41.5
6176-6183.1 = 42.3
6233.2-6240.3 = 31.1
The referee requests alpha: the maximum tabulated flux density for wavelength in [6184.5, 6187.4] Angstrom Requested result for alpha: 42.6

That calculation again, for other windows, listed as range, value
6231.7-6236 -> 43.5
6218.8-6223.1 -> 55.5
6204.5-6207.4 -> 39.4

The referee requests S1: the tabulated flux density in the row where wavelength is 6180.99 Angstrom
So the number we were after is 41.8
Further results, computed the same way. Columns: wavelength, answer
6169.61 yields 33.9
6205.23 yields 32.8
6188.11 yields 40.9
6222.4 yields 55.5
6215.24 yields 41.4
